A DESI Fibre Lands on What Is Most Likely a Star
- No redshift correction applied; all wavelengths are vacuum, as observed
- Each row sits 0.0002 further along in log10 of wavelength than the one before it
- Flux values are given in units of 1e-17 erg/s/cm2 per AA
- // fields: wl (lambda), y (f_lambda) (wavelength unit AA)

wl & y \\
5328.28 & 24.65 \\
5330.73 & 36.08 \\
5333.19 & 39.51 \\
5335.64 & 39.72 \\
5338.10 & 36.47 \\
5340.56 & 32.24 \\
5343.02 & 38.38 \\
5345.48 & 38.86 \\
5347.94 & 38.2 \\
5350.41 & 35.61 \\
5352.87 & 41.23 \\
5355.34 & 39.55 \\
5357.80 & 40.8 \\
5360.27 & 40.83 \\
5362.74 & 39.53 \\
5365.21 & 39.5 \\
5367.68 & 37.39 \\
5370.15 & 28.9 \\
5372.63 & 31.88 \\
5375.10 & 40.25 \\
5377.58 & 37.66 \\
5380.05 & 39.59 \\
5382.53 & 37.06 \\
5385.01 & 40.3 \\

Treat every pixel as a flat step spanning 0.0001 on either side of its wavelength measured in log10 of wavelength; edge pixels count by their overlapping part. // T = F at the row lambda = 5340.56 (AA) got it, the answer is 32.24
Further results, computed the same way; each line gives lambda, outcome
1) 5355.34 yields 39.55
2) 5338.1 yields 36.47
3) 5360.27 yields 40.83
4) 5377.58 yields 37.66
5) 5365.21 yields 39.5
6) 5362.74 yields 39.53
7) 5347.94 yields 38.2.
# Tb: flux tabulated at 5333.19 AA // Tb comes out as 39.51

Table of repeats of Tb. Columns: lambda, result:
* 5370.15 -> 28.9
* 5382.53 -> 37.06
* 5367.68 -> 37.39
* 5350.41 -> 35.61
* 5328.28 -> 24.65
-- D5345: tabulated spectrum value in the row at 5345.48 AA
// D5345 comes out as 38.86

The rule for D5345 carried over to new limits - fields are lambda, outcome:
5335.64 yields 39.72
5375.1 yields 40.25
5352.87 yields 41.23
